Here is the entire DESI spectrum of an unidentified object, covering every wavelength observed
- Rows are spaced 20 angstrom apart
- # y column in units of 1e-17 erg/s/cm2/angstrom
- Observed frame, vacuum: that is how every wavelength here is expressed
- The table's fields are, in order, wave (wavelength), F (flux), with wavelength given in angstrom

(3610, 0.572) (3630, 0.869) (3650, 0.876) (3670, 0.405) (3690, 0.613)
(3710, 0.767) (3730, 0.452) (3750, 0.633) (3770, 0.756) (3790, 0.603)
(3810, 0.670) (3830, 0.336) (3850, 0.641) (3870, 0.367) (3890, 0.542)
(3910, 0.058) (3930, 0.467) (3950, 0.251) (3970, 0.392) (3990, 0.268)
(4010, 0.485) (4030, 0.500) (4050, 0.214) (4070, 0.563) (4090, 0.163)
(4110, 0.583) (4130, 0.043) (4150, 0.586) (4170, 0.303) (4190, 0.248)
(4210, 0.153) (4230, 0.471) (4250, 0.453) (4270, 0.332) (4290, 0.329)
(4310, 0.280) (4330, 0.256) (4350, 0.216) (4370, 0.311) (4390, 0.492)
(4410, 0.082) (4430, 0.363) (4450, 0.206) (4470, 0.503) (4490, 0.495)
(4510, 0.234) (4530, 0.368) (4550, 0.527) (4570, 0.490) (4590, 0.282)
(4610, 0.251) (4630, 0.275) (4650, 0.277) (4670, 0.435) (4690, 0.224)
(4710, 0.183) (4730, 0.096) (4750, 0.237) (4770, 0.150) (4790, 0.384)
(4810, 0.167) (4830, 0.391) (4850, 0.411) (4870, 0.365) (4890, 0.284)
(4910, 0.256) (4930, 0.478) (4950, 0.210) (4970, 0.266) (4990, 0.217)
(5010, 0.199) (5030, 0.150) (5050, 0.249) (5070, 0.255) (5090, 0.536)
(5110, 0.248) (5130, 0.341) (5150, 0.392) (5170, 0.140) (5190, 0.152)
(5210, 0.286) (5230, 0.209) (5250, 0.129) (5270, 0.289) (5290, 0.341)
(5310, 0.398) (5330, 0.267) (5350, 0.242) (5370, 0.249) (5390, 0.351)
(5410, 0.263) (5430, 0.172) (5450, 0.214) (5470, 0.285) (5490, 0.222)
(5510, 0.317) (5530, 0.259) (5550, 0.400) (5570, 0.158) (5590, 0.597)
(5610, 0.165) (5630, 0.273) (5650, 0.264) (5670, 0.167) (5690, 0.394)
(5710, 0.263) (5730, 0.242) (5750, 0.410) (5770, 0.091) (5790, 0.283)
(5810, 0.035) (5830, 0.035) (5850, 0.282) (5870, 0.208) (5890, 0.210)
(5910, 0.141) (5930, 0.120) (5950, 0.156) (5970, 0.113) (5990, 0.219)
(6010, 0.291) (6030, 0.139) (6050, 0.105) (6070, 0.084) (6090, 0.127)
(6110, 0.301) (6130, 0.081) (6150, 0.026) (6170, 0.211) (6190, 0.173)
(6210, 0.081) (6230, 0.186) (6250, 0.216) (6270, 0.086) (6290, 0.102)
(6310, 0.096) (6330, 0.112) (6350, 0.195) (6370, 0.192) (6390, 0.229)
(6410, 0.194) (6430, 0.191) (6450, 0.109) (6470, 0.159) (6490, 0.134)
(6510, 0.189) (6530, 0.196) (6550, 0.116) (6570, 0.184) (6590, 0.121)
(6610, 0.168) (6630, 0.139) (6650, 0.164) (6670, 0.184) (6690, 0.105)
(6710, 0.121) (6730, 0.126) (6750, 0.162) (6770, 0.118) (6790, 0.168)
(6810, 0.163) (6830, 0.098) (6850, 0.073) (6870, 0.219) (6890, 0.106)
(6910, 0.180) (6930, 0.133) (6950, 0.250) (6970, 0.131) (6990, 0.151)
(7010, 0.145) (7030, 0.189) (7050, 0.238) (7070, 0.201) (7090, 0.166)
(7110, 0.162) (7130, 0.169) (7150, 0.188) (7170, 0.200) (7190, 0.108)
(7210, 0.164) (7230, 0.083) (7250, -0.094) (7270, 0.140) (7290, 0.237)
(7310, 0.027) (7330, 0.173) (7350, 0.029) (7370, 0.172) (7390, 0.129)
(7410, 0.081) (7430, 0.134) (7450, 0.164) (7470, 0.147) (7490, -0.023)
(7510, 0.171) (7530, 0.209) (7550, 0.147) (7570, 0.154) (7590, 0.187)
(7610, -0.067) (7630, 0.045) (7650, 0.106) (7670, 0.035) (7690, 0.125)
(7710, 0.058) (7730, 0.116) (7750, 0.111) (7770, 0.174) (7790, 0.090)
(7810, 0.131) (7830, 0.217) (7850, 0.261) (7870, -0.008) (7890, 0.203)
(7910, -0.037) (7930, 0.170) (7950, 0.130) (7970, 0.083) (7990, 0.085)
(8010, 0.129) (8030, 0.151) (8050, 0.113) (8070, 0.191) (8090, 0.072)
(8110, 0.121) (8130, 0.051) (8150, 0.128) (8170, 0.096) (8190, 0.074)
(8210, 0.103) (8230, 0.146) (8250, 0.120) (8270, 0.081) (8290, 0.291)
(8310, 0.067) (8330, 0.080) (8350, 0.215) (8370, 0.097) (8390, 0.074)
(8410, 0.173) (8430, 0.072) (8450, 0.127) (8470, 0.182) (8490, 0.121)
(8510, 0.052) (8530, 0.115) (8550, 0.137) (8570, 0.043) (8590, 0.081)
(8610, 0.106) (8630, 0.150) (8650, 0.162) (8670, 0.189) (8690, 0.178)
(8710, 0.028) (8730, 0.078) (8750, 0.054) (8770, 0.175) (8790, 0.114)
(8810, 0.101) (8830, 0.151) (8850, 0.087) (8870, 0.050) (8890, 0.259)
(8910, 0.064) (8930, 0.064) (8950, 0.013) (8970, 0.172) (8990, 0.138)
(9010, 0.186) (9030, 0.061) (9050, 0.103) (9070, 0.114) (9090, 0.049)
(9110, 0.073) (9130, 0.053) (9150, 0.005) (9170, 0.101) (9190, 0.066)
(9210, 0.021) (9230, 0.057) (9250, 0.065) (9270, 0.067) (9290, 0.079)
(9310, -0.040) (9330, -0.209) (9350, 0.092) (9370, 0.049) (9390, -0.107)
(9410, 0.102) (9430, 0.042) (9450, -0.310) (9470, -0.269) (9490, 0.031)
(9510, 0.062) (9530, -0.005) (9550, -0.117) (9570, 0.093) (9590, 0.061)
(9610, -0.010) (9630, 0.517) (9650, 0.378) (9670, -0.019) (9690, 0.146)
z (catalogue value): 1.58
